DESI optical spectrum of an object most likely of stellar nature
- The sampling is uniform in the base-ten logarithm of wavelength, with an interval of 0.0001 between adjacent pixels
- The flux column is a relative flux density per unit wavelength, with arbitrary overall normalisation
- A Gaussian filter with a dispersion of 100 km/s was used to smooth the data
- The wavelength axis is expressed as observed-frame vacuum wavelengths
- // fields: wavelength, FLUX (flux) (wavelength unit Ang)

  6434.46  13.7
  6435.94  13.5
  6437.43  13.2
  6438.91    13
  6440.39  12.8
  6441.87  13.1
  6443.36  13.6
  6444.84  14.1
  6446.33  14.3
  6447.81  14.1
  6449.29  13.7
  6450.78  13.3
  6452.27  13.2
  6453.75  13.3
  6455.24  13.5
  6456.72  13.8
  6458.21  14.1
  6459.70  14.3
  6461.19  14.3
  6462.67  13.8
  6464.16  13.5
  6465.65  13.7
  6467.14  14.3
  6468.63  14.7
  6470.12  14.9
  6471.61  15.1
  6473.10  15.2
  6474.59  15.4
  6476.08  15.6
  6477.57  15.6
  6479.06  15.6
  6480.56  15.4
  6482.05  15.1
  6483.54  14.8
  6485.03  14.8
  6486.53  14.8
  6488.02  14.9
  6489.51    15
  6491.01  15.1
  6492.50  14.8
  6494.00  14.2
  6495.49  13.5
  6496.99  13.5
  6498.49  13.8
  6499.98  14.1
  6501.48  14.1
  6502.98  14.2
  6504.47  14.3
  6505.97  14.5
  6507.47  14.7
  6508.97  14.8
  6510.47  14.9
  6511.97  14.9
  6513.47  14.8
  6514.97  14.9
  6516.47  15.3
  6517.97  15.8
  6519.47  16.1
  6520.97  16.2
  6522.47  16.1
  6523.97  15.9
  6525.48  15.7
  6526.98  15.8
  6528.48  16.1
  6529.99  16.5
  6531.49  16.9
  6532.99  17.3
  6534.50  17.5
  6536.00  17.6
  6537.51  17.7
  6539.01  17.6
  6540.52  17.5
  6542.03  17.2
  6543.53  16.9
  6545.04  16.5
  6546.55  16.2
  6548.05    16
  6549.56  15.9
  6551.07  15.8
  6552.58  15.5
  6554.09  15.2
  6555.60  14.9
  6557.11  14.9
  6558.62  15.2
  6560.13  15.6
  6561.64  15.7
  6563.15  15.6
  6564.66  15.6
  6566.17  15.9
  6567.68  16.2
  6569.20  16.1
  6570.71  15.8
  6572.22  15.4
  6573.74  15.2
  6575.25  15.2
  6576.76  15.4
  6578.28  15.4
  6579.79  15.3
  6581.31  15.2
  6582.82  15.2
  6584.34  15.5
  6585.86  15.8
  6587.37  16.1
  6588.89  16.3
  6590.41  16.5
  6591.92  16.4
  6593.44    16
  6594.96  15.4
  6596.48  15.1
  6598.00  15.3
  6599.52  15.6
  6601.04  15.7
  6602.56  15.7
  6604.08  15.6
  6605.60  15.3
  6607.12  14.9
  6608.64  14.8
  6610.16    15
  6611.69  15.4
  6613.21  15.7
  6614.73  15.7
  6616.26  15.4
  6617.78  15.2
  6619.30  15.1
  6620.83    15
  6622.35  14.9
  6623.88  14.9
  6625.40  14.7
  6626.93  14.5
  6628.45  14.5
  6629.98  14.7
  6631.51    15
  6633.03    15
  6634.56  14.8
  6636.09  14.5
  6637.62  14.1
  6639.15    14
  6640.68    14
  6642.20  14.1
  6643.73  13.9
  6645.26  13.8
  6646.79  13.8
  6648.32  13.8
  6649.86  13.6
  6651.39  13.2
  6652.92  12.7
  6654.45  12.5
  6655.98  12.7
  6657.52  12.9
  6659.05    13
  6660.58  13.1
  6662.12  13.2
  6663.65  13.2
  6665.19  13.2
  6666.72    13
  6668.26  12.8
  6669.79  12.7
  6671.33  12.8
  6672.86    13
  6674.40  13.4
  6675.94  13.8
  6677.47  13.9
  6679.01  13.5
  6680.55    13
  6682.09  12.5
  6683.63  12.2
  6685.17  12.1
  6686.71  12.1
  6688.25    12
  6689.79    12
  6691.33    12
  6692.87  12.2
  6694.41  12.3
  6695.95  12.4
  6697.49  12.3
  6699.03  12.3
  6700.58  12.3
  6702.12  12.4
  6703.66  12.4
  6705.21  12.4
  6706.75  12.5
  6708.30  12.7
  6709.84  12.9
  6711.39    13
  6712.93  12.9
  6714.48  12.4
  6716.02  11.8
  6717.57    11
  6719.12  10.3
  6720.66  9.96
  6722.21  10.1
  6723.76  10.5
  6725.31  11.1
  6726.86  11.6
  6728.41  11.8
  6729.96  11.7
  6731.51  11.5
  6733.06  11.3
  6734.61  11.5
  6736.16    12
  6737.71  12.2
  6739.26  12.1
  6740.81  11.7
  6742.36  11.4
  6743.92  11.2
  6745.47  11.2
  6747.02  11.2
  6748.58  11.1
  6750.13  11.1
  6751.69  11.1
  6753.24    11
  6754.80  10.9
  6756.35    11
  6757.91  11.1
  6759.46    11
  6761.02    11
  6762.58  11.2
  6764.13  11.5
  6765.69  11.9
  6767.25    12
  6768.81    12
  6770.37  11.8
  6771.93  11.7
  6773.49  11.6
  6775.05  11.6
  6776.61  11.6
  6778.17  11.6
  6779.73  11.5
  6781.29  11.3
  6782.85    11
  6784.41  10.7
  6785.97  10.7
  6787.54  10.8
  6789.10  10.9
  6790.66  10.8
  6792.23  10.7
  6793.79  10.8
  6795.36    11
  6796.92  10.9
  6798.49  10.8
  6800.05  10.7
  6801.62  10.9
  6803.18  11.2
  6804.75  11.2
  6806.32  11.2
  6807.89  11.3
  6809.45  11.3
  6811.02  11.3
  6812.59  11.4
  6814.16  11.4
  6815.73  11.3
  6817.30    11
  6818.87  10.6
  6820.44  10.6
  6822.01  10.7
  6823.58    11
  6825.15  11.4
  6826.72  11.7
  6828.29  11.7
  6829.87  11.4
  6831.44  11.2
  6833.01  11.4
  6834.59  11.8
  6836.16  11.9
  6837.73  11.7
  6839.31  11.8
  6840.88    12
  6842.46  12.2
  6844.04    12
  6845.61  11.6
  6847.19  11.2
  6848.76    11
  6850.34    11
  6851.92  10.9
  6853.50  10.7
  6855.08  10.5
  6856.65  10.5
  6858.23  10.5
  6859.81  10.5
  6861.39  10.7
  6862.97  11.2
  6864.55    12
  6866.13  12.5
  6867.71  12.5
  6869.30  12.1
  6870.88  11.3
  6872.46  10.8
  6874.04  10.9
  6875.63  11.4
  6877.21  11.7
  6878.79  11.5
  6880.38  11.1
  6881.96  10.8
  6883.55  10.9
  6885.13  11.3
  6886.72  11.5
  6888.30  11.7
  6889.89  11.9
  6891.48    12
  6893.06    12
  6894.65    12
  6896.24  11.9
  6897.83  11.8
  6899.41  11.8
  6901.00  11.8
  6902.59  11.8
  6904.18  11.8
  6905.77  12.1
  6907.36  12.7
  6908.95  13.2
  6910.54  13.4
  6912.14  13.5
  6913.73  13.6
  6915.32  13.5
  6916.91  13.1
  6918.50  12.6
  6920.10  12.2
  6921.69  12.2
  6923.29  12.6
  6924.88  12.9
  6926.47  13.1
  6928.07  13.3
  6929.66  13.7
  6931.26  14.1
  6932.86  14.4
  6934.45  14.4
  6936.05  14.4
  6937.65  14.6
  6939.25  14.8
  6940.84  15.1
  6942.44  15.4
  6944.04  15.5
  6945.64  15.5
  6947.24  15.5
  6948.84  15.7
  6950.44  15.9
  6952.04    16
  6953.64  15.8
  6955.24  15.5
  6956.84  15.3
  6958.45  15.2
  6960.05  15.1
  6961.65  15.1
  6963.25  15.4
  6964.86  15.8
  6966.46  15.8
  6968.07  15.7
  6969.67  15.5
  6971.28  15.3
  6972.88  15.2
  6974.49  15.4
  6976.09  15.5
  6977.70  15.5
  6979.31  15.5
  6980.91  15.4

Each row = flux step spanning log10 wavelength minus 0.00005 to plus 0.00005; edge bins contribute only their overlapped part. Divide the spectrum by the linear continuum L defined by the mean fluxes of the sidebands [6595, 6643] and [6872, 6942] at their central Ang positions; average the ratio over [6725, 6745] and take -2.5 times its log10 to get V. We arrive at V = 0.20 mag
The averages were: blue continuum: 15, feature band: 11.6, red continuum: 12.6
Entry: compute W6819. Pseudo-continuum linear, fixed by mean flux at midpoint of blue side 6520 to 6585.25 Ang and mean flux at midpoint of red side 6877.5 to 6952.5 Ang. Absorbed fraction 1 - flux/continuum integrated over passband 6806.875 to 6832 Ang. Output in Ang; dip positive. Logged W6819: 4.83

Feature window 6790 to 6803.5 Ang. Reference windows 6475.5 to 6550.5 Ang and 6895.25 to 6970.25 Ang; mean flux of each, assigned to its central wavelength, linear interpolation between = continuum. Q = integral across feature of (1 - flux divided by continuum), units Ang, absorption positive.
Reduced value 3.41 Ang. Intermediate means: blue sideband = 15.5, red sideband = 14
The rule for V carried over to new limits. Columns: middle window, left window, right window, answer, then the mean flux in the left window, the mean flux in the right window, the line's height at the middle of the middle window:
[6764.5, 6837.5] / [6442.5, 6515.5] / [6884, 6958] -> 0.215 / 14.4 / 13.5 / 13.7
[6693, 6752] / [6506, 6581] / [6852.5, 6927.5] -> 0.177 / 15.9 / 11.9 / 13.8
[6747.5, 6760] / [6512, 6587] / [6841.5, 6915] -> 0.201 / 15.9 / 11.7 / 13.3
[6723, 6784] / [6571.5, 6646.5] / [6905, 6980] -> 0.286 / 15.1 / 14.5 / 14.9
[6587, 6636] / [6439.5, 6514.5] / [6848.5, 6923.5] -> -0.135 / 14.4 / 11.8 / 13.5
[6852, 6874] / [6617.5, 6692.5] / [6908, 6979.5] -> 0.265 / 13.5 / 14.6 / 14.3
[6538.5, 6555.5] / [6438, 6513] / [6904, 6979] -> -0.139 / 14.3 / 14.5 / 14.3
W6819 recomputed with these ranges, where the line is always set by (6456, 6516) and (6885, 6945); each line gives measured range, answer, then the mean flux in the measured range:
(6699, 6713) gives 1.2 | 12.6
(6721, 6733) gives 2.2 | 11.1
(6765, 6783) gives 2.5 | 11.7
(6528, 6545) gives -3.2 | 17.1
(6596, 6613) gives -1.4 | 15.3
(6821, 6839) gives 2.5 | 11.4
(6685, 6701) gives 1.9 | 12.2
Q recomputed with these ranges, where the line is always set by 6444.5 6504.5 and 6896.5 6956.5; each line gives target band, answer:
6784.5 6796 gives 2.6 Ang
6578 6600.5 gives -2.3 Ang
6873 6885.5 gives 2.4 Ang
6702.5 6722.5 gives 3.0 Ang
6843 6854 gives 2.1 Ang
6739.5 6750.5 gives 2.1 Ang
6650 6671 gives 1.7 Ang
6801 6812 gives 2.2 Ang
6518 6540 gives -3.6 Ang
